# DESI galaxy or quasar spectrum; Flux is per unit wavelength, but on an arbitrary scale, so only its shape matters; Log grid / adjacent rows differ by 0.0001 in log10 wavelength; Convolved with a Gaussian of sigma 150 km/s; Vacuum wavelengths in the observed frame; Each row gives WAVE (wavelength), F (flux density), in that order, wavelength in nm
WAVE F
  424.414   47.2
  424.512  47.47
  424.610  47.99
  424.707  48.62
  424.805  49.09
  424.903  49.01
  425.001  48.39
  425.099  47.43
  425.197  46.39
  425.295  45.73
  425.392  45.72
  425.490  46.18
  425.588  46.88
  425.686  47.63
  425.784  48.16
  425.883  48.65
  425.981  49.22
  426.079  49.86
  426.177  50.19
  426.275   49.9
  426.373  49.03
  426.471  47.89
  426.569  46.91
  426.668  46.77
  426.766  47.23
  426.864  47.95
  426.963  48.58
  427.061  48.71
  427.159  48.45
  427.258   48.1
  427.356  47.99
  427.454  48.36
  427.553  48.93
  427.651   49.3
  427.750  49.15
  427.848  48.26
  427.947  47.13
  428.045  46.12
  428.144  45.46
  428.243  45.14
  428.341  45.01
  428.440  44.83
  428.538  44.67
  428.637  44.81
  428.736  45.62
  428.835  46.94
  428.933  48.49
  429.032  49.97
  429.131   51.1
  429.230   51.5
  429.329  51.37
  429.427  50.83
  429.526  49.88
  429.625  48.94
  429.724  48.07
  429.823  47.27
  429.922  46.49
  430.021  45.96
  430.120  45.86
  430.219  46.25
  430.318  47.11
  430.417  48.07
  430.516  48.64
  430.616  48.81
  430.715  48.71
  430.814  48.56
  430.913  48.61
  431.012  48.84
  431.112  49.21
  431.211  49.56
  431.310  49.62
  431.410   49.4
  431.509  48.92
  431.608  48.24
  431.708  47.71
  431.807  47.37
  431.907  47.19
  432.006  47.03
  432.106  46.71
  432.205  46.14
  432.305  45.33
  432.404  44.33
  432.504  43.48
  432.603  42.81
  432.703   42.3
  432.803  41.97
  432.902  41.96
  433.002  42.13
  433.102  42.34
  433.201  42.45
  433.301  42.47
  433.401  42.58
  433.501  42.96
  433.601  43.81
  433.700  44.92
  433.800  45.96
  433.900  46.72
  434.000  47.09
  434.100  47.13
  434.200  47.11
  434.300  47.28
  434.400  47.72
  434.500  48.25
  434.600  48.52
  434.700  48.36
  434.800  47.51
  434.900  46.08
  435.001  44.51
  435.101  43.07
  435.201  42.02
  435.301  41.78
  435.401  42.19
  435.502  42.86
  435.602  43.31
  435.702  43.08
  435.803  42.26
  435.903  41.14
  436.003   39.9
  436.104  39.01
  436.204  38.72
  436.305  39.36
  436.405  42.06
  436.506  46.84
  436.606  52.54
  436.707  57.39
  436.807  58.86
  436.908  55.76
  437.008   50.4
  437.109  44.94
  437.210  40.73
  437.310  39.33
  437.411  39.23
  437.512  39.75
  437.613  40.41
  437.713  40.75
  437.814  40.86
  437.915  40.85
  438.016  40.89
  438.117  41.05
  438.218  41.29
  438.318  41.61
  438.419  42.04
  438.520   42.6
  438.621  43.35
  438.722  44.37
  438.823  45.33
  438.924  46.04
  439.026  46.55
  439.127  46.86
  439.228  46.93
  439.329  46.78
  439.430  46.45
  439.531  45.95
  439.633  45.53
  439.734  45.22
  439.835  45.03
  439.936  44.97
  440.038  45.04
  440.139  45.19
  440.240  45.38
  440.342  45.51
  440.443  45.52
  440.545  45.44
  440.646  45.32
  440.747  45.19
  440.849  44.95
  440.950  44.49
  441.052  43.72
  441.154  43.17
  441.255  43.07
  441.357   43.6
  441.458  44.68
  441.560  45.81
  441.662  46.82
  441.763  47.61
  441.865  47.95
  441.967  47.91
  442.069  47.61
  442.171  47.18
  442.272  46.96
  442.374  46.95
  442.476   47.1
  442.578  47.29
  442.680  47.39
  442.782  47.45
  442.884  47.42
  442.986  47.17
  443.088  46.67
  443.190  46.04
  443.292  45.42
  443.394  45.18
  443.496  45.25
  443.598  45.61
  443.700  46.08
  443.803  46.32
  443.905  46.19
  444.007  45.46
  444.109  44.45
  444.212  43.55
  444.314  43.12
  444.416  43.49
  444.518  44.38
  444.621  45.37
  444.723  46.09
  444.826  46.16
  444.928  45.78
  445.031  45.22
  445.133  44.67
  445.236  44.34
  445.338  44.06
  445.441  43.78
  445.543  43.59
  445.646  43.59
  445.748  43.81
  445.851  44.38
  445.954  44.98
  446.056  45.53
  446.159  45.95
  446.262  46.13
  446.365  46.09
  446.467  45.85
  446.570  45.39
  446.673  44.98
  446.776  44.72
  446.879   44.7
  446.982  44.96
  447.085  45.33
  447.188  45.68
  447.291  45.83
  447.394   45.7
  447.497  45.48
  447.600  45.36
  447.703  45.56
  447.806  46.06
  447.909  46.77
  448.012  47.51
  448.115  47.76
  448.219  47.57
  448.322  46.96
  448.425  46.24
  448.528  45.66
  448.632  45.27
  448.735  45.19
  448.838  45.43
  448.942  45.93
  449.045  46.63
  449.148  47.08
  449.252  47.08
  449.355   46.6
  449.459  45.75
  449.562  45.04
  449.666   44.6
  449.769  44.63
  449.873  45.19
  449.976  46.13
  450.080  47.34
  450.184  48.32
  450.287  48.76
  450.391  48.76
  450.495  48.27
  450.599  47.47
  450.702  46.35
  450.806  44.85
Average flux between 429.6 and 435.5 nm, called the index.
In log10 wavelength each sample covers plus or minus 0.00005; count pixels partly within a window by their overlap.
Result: 46.1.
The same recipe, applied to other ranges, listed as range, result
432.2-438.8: 44.1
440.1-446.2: 45.5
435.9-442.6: 44.9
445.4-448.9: 45.5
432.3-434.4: 44.2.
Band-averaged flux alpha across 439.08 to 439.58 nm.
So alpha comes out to 46.7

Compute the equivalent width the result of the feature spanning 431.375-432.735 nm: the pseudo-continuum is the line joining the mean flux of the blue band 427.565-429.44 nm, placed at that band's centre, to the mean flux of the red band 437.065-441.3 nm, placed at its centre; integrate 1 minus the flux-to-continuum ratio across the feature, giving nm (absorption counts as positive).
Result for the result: 0.004 nm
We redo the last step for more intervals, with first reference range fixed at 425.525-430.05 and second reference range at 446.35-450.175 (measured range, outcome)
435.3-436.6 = 0.14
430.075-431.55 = -0.02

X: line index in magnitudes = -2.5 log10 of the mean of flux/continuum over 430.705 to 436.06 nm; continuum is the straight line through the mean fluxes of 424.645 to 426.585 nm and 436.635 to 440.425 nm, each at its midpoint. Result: 0.02 mag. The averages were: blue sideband 48.1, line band 45.4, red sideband 44.9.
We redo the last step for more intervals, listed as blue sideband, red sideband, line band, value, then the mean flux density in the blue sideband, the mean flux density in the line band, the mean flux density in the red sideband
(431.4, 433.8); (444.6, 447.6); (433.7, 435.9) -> -0.01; 44.7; 45.3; 45.1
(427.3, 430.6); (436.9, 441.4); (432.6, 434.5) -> 0.04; 47.7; 44.4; 44.1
